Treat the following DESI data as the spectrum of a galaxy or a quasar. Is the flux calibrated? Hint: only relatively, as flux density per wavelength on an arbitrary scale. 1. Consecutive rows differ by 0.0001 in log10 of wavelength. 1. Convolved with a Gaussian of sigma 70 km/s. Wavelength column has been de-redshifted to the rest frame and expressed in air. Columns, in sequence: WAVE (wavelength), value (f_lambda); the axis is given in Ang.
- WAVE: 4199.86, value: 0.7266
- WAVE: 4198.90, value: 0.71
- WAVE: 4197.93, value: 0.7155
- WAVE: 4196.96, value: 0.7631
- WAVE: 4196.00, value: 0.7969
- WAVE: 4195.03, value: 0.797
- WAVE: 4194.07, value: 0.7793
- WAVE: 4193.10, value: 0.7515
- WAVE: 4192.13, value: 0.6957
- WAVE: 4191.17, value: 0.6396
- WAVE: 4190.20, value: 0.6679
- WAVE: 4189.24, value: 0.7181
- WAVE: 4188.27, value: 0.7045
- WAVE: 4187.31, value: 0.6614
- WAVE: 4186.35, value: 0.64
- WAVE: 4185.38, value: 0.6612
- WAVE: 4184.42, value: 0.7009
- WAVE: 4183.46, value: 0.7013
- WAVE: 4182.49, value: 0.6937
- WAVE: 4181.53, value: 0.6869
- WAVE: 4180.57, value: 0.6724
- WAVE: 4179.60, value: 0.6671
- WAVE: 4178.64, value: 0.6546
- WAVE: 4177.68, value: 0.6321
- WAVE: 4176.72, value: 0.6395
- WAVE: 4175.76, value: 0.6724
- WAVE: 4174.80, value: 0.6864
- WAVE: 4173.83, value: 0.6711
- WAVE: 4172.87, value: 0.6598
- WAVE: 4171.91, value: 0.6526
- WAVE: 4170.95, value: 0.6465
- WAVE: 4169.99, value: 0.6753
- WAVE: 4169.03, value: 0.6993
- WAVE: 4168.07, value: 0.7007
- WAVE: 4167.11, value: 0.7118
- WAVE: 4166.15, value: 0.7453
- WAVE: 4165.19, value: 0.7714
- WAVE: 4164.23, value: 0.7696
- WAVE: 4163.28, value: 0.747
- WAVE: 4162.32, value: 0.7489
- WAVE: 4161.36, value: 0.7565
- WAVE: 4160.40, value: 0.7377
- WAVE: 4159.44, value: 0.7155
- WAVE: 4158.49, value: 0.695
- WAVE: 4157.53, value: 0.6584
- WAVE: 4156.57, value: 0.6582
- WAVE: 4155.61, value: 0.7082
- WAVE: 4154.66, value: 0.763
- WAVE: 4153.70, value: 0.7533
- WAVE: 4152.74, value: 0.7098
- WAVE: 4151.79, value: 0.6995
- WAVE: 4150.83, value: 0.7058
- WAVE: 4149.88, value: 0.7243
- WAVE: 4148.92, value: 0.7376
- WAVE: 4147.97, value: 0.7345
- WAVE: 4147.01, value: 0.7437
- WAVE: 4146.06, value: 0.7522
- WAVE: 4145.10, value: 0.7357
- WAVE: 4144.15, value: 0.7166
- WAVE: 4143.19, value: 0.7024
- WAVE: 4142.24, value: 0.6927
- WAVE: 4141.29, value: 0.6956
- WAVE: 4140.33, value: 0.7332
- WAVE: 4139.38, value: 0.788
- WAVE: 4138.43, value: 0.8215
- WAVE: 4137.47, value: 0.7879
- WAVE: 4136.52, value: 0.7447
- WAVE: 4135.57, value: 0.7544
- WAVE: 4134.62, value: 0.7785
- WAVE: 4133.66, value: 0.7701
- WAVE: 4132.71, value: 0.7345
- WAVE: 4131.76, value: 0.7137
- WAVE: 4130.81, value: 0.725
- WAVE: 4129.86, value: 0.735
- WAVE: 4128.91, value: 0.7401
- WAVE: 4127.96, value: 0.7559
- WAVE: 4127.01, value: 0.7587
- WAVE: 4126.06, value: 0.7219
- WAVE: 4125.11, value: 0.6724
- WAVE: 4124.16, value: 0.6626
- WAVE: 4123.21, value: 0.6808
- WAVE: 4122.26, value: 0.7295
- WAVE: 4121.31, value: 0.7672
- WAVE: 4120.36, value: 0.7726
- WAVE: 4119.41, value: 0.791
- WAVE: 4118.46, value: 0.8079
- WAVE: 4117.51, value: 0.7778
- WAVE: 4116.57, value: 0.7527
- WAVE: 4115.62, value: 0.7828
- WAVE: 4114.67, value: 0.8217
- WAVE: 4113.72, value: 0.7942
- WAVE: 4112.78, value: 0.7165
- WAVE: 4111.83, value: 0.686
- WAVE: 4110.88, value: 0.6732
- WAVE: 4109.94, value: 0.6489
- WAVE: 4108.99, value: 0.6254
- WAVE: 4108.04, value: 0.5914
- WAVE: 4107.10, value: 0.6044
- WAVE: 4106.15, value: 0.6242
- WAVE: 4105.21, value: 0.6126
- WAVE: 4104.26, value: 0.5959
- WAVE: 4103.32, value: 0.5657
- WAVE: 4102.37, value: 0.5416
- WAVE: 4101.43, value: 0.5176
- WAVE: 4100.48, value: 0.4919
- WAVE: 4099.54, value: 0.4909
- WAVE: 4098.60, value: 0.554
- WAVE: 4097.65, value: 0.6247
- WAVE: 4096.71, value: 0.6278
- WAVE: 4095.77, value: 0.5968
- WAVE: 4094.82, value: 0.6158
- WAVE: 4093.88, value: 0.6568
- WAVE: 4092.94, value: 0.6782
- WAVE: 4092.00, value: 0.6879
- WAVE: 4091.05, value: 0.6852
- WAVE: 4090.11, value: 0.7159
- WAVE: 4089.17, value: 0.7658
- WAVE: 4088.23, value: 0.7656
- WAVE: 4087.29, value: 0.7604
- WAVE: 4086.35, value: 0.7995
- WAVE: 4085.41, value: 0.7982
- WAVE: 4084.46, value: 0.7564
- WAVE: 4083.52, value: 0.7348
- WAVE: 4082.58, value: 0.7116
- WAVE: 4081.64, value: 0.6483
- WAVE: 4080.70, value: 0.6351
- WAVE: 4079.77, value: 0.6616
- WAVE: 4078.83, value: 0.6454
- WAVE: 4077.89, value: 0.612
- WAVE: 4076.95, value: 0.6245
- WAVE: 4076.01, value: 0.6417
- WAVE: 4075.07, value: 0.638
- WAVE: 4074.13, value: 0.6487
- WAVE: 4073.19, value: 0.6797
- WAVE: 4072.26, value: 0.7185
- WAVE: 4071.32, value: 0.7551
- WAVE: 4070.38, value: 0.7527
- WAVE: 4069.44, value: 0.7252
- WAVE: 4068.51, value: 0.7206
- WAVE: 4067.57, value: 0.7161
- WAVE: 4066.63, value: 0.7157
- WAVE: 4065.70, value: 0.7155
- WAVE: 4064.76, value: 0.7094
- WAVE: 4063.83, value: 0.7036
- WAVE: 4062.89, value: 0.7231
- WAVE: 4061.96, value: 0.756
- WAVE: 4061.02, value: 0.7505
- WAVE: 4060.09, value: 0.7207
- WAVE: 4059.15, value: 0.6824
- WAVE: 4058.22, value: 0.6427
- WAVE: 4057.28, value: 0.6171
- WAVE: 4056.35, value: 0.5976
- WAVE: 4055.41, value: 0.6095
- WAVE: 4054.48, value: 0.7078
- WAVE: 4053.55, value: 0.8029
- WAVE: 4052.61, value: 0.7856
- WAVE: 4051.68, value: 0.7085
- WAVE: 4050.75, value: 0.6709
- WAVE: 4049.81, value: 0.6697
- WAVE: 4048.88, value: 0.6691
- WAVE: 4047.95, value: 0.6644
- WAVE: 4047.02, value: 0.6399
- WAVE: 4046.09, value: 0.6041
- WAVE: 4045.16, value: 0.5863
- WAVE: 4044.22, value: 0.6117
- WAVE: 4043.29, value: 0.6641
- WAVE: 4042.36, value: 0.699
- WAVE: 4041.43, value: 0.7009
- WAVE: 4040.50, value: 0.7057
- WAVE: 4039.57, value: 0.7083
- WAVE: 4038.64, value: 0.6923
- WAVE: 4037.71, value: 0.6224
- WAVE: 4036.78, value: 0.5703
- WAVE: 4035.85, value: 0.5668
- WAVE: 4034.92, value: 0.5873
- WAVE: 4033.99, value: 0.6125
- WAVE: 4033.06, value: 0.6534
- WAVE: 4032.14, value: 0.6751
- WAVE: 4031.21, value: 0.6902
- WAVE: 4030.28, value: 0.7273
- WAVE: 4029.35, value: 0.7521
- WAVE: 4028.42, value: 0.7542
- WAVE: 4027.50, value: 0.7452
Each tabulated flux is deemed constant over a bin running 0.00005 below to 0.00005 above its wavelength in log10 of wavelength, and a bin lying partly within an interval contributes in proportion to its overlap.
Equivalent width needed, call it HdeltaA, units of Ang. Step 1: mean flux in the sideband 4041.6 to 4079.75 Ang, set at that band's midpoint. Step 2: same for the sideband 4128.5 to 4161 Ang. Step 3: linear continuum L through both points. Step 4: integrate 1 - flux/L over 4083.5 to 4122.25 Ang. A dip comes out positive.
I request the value 1.5 Ang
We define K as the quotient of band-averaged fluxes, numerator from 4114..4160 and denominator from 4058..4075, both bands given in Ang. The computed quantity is 1.0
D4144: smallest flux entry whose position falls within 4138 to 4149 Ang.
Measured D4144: 0.6927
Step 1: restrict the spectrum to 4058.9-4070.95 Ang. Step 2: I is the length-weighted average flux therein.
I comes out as 0.723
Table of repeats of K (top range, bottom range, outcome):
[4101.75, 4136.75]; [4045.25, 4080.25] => 1.03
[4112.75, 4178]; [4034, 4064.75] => 1.09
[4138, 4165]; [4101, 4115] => 1.14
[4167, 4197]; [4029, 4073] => 1.01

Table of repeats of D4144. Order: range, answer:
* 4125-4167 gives 0.6582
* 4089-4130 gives 0.4909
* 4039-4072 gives 0.5863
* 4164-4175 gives 0.6465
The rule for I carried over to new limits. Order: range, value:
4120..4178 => 0.721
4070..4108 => 0.655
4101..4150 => 0.714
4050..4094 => 0.701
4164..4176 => 0.696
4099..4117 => 0.638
